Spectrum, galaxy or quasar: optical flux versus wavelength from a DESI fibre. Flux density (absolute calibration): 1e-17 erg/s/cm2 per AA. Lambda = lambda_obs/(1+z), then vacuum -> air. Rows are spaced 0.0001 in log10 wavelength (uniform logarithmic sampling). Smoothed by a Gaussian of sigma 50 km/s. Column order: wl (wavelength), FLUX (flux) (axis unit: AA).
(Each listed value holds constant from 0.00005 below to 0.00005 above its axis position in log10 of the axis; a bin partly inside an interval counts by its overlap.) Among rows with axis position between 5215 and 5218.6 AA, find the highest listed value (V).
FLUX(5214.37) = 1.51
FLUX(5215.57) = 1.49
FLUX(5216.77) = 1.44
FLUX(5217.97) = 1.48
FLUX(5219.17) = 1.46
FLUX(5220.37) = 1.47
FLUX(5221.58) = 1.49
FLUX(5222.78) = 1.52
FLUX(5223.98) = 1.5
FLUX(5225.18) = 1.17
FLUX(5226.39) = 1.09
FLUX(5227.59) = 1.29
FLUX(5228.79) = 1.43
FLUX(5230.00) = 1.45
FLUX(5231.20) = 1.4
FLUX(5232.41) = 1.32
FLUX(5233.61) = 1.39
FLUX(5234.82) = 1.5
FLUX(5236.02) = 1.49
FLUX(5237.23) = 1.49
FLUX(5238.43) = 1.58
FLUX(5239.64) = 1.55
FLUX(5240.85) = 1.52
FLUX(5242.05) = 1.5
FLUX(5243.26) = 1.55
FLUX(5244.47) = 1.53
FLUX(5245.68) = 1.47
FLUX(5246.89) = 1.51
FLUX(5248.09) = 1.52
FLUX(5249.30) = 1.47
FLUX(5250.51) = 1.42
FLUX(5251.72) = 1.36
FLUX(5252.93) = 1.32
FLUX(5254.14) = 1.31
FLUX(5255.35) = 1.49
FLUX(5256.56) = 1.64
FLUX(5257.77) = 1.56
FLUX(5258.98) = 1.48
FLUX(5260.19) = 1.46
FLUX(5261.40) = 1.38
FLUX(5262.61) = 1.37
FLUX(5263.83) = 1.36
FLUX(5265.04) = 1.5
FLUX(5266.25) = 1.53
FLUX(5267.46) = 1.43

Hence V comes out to 1.49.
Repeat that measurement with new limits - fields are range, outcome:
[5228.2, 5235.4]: 1.5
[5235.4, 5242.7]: 1.58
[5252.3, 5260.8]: 1.64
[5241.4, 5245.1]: 1.55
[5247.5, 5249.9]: 1.52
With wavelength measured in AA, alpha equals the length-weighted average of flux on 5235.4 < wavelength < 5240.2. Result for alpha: 1.53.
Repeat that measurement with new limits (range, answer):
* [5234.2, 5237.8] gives 1.49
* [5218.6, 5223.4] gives 1.49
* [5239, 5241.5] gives 1.53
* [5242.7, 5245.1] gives 1.54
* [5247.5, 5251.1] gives 1.47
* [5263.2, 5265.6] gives 1.42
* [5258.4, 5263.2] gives 1.42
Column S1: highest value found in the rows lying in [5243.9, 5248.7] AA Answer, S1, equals 1.53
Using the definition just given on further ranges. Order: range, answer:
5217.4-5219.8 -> 1.48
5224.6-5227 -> 1.17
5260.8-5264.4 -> 1.38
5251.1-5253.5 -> 1.36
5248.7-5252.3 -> 1.47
